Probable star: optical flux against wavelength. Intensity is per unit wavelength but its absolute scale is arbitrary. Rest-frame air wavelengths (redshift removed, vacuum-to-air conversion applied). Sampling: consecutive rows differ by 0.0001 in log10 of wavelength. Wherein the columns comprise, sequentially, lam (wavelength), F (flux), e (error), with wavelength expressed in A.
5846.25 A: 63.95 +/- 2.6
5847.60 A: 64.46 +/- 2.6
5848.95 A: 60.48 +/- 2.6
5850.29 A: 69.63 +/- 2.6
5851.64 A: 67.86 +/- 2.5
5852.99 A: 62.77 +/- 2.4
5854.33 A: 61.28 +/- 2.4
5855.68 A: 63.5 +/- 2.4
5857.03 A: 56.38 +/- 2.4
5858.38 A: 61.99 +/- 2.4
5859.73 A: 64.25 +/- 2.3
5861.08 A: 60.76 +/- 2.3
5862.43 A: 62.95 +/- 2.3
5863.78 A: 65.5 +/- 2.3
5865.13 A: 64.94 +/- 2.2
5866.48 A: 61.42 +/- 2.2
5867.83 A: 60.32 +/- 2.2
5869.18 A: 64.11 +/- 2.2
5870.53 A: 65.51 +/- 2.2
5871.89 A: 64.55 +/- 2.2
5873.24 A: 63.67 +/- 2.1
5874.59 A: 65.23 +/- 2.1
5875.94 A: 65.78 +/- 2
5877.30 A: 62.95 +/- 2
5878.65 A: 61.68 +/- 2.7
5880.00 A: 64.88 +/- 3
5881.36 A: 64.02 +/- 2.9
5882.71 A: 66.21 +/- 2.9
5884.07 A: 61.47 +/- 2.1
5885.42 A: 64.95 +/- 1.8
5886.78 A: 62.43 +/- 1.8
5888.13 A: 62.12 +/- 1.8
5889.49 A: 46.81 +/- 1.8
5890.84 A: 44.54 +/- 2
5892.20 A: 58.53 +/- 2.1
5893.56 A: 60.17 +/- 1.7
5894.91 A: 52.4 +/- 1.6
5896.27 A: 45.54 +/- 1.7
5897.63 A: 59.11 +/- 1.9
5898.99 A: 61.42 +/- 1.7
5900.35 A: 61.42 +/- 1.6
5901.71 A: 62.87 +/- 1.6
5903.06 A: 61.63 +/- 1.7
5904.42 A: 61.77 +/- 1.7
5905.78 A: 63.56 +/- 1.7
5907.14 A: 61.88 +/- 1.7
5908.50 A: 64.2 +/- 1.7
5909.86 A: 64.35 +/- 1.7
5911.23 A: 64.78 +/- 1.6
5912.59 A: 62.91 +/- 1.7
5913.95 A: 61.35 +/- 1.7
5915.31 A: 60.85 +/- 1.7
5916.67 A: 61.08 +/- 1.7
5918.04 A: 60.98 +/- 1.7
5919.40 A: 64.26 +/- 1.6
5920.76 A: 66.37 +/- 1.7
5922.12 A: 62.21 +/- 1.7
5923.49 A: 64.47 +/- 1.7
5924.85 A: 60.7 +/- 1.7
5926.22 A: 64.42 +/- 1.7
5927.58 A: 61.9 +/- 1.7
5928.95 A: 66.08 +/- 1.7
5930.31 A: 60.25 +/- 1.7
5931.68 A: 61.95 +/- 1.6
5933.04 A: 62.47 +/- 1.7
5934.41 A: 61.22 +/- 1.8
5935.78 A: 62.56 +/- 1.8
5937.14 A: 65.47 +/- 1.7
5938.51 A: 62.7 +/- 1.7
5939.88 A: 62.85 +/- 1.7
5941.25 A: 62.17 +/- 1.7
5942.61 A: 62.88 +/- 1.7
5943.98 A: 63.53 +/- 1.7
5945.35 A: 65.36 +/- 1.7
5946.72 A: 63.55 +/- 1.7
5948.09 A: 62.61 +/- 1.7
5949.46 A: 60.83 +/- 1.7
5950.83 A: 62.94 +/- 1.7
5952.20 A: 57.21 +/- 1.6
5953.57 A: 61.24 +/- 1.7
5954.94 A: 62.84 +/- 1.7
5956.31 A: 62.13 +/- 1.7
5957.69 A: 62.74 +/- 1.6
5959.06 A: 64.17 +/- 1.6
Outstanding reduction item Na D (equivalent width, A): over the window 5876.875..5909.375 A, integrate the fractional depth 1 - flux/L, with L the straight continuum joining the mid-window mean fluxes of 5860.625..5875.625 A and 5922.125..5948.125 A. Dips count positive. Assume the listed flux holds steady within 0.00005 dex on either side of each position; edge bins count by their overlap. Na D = 1.82 A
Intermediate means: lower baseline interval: 63.7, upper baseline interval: 63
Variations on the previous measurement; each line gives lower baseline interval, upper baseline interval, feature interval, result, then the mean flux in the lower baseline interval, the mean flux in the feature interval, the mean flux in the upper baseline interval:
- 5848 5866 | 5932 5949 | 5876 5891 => 0.5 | 63.3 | 61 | 63.1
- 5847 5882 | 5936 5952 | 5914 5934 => 0.1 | 63.5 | 62.7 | 63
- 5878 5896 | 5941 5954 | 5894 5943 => -0.9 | 58.9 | 61.9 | 62.3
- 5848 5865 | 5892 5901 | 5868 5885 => -1.2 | 63.2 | 64.1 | 56.8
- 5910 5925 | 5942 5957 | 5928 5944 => -0.1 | 62.8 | 62.8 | 62.3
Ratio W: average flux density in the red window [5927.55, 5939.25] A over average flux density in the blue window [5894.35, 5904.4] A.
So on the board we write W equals 1.1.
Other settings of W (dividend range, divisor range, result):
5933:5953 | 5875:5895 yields 1.04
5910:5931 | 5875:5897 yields 1.06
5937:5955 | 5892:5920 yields 1.03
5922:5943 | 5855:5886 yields 0.99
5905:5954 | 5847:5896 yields 1.01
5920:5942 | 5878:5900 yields 1.08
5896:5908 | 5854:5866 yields 0.97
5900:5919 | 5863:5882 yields 0.98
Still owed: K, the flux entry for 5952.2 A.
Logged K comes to 57.21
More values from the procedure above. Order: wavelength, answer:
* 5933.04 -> 62.47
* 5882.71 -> 66.21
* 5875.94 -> 65.78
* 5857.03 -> 56.38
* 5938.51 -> 62.7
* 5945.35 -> 65.36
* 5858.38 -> 61.99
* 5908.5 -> 64.2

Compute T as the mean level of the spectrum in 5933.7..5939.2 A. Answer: 62.9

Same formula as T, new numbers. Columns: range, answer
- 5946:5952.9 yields 61.4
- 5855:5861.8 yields 61.3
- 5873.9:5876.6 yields 65.6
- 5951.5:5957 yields 60.9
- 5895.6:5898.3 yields 52.3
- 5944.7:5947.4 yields 64.4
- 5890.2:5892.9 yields 51.6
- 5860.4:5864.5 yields 63.1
